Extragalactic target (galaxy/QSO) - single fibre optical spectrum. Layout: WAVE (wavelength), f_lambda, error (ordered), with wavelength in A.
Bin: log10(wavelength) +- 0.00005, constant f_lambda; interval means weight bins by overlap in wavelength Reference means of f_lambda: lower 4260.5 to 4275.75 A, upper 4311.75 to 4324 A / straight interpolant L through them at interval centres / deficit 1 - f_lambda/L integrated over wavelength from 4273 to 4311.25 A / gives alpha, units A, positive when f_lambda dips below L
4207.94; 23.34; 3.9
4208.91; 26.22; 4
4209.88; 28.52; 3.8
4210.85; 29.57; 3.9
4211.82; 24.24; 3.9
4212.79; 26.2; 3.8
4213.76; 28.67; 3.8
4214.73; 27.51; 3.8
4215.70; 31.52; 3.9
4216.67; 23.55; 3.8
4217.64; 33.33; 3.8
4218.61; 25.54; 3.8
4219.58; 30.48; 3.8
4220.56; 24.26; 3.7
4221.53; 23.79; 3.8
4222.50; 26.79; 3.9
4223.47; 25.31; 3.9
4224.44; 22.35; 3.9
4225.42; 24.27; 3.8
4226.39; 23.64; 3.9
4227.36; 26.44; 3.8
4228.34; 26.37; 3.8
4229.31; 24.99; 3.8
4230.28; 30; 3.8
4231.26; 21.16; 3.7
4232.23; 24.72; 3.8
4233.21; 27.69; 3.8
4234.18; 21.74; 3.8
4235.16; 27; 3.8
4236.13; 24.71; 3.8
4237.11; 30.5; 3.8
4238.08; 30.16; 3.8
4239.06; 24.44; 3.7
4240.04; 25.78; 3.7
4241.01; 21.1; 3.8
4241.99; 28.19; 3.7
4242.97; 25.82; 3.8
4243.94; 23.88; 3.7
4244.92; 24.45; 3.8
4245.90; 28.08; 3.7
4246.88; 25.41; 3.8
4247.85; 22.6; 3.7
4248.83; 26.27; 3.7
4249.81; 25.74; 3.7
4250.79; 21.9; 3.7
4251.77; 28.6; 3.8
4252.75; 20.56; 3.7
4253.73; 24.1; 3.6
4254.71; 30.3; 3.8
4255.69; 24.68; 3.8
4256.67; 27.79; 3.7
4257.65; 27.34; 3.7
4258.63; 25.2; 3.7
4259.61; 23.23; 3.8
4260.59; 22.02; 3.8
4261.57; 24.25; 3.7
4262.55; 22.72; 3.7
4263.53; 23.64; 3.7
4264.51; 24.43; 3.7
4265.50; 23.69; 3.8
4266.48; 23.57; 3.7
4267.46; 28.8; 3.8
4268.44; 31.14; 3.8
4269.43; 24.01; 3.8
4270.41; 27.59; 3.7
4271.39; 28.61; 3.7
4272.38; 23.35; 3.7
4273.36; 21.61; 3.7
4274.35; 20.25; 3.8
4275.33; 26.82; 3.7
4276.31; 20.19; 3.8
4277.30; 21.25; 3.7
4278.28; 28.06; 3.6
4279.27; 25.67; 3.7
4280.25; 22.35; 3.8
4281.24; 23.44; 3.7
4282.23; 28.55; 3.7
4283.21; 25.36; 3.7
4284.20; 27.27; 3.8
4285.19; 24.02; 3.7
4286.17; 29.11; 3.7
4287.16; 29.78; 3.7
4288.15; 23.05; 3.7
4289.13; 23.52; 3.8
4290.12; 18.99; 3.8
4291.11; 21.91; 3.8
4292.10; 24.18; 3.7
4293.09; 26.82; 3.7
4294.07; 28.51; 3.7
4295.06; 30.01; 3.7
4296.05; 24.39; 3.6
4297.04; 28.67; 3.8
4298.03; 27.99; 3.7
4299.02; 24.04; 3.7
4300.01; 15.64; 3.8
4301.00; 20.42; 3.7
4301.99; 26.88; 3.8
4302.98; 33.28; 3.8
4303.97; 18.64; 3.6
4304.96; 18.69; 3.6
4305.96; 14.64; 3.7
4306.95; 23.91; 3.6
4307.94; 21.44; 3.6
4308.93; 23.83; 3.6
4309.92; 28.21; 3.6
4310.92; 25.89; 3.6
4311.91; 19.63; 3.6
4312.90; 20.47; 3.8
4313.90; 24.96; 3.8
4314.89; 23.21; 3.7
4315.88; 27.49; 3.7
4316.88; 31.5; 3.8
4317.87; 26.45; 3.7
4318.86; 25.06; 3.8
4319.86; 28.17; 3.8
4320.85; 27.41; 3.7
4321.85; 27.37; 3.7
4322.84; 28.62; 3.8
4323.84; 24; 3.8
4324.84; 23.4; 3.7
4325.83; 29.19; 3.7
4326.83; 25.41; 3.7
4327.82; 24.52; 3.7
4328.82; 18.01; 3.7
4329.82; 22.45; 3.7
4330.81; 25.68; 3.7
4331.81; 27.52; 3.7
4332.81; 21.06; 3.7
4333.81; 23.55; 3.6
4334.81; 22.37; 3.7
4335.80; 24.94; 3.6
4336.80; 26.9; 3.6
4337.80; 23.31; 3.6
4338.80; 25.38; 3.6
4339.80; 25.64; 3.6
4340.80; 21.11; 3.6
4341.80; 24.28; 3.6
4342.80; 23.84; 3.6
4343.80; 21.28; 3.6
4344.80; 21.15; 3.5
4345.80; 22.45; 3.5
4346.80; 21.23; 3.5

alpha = 1.6 A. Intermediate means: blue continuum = 24.8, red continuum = 25.9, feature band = 24.3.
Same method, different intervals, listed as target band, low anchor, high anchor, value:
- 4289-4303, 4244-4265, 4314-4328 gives 0.6 A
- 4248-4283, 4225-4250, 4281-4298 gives 1.1 A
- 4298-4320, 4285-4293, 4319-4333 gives 1.0 A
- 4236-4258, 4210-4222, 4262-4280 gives 0.1 A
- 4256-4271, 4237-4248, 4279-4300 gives 0.2 A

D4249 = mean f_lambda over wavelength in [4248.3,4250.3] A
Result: 25.9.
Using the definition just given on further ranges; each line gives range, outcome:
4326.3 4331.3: 23.3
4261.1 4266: 23.7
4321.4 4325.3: 25.8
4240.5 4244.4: 24.8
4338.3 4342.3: 24.1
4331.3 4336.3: 23.9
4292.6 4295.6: 28.5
